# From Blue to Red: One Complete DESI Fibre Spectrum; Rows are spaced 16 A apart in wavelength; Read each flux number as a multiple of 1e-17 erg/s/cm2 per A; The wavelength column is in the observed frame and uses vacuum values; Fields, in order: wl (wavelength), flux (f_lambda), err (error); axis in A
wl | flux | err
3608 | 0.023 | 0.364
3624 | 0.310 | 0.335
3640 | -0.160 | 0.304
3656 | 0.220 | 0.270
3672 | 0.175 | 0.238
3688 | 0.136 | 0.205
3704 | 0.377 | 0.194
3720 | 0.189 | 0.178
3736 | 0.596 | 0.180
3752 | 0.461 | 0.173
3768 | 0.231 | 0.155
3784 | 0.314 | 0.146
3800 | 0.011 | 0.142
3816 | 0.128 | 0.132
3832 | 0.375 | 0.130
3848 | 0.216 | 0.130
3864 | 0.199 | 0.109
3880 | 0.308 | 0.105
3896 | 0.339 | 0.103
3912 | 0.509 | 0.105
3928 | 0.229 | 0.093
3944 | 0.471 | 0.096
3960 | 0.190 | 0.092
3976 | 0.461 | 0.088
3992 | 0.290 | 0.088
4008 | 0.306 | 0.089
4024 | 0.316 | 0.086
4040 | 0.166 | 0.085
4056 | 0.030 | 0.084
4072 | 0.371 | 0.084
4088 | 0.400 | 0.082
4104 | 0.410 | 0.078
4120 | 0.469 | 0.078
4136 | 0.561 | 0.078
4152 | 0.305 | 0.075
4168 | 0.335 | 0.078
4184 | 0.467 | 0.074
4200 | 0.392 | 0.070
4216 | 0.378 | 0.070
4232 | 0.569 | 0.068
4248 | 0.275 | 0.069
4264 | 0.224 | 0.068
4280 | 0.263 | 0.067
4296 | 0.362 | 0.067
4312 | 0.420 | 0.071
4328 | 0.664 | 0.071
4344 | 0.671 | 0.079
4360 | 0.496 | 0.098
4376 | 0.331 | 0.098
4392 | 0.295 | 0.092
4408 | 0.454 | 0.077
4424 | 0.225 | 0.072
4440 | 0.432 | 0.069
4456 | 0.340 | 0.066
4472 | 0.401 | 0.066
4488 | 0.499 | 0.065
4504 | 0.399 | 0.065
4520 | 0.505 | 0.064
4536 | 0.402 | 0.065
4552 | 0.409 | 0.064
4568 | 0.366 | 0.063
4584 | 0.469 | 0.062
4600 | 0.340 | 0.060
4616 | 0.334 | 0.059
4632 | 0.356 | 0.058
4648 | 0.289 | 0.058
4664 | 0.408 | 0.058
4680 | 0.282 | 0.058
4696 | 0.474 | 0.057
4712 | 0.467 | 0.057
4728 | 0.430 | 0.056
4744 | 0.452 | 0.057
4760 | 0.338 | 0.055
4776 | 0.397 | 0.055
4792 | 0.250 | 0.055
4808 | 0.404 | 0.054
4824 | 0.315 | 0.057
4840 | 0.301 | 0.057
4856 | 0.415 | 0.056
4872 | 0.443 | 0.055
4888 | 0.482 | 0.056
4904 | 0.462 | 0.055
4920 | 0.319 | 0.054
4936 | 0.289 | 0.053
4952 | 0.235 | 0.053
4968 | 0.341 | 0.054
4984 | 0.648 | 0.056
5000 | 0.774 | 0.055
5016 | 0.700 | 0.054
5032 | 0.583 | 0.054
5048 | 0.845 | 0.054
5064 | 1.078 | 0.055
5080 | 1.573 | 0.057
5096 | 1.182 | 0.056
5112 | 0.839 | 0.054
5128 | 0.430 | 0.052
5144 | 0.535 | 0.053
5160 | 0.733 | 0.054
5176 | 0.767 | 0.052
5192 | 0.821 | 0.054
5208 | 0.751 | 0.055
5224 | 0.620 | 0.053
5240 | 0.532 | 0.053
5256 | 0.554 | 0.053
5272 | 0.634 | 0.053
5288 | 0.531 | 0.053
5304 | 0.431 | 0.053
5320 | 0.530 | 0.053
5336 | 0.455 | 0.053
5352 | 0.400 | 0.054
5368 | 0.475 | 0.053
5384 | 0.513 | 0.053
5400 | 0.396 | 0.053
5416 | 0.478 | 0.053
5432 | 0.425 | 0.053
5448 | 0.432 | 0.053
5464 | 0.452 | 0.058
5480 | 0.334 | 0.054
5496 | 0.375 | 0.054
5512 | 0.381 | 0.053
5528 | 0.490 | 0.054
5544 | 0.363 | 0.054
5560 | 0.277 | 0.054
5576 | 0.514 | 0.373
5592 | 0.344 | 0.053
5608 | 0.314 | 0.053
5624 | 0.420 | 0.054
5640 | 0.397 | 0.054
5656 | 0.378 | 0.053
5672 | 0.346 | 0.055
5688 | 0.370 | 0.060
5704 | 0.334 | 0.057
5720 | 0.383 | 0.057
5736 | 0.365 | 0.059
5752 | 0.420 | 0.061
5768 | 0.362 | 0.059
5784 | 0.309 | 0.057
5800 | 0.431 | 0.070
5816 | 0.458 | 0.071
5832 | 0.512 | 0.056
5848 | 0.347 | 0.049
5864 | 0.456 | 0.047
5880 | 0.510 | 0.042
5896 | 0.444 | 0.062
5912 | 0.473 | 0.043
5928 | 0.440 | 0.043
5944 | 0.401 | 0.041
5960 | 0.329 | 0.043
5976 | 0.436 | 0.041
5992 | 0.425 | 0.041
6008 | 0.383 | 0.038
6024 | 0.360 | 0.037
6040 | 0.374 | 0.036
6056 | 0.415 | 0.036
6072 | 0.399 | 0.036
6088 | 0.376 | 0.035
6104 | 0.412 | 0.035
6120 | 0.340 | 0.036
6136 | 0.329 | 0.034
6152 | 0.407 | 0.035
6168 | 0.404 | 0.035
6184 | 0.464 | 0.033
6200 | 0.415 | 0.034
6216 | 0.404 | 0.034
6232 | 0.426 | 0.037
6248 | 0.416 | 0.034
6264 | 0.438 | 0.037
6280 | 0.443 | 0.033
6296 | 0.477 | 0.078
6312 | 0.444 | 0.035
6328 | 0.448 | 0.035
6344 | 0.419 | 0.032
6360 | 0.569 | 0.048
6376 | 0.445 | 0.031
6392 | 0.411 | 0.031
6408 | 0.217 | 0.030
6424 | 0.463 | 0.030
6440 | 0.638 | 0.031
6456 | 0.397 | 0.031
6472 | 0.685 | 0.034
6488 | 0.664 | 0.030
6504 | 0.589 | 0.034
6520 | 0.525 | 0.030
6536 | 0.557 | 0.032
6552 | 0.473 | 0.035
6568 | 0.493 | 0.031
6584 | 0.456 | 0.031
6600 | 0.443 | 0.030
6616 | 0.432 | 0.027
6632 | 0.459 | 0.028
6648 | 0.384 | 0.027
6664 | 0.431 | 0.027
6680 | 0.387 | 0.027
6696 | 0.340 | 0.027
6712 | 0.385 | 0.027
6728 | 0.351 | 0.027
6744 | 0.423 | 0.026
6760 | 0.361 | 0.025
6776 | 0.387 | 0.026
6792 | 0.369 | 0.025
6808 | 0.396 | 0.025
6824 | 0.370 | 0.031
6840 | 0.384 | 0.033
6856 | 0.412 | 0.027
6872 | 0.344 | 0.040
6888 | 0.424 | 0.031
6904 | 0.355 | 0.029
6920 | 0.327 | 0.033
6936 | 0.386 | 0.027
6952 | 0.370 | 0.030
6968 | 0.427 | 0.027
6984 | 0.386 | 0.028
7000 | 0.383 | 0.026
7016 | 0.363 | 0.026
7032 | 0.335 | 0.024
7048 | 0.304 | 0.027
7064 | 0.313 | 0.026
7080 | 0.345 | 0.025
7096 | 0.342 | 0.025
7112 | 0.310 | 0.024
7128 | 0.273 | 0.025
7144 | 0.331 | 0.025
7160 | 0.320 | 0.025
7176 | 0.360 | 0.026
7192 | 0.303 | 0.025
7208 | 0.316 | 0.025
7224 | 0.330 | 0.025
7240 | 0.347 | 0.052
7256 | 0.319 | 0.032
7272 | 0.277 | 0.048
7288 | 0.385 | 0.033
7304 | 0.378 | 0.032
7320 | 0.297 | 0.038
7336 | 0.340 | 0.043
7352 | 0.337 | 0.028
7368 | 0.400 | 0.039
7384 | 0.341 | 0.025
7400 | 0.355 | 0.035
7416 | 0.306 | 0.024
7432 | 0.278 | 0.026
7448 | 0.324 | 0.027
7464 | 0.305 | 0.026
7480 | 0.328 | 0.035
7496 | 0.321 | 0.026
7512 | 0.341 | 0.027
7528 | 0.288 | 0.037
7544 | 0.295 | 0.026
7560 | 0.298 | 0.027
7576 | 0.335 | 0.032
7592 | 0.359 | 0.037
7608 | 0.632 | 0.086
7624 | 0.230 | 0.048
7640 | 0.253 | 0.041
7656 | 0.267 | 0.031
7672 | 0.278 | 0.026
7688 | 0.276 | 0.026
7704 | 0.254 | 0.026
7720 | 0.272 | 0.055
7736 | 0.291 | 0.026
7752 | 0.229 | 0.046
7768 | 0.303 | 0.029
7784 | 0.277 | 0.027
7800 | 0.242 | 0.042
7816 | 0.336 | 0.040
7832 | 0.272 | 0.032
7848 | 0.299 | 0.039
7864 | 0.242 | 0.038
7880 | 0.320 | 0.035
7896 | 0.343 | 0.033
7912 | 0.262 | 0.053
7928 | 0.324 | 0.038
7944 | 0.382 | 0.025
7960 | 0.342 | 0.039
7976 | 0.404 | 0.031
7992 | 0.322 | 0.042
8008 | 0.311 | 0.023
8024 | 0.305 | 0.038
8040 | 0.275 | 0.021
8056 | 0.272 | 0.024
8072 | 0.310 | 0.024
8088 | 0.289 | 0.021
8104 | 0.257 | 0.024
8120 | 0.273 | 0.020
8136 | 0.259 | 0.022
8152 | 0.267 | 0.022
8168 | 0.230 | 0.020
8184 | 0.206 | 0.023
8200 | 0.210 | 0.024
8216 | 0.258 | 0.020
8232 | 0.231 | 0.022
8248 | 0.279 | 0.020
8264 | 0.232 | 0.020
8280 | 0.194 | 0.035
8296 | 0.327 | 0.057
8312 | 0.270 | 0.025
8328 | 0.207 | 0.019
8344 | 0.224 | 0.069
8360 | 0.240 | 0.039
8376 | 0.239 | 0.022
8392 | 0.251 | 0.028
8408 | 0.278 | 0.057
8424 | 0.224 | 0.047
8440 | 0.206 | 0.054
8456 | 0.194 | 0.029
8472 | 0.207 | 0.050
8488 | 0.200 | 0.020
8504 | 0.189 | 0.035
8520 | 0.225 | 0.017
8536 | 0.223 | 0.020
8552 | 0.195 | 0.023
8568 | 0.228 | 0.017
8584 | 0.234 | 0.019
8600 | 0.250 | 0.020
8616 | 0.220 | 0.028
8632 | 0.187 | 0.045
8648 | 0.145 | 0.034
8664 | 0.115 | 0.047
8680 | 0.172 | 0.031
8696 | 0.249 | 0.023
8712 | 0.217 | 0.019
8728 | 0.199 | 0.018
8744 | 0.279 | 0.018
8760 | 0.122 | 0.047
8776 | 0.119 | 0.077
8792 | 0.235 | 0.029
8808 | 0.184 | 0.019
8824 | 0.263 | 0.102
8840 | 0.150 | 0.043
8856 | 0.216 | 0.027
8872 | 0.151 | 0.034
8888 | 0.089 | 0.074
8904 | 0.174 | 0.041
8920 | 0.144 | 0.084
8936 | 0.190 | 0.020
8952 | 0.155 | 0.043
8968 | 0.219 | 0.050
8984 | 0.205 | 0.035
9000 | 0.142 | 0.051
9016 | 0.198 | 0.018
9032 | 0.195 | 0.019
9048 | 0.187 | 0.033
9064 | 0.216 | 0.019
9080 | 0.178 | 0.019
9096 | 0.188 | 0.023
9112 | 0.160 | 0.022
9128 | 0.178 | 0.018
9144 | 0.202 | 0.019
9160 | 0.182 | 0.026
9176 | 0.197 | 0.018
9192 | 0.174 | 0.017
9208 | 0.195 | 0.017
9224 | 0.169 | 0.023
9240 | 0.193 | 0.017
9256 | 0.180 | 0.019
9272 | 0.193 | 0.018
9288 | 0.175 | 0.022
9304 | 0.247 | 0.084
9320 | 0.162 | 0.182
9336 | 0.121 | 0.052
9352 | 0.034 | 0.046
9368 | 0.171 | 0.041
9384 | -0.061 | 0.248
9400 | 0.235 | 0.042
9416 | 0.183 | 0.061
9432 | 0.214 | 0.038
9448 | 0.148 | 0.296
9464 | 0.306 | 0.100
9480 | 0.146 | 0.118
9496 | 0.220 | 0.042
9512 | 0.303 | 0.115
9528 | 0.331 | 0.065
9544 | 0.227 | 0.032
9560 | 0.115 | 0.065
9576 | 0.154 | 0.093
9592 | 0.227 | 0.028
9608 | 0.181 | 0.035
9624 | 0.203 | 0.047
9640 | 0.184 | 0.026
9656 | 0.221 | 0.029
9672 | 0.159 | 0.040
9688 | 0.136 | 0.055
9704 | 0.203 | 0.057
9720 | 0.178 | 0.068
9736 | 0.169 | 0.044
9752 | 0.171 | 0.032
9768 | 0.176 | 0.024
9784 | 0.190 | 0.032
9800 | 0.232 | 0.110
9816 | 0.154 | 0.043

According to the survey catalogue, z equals 3.17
